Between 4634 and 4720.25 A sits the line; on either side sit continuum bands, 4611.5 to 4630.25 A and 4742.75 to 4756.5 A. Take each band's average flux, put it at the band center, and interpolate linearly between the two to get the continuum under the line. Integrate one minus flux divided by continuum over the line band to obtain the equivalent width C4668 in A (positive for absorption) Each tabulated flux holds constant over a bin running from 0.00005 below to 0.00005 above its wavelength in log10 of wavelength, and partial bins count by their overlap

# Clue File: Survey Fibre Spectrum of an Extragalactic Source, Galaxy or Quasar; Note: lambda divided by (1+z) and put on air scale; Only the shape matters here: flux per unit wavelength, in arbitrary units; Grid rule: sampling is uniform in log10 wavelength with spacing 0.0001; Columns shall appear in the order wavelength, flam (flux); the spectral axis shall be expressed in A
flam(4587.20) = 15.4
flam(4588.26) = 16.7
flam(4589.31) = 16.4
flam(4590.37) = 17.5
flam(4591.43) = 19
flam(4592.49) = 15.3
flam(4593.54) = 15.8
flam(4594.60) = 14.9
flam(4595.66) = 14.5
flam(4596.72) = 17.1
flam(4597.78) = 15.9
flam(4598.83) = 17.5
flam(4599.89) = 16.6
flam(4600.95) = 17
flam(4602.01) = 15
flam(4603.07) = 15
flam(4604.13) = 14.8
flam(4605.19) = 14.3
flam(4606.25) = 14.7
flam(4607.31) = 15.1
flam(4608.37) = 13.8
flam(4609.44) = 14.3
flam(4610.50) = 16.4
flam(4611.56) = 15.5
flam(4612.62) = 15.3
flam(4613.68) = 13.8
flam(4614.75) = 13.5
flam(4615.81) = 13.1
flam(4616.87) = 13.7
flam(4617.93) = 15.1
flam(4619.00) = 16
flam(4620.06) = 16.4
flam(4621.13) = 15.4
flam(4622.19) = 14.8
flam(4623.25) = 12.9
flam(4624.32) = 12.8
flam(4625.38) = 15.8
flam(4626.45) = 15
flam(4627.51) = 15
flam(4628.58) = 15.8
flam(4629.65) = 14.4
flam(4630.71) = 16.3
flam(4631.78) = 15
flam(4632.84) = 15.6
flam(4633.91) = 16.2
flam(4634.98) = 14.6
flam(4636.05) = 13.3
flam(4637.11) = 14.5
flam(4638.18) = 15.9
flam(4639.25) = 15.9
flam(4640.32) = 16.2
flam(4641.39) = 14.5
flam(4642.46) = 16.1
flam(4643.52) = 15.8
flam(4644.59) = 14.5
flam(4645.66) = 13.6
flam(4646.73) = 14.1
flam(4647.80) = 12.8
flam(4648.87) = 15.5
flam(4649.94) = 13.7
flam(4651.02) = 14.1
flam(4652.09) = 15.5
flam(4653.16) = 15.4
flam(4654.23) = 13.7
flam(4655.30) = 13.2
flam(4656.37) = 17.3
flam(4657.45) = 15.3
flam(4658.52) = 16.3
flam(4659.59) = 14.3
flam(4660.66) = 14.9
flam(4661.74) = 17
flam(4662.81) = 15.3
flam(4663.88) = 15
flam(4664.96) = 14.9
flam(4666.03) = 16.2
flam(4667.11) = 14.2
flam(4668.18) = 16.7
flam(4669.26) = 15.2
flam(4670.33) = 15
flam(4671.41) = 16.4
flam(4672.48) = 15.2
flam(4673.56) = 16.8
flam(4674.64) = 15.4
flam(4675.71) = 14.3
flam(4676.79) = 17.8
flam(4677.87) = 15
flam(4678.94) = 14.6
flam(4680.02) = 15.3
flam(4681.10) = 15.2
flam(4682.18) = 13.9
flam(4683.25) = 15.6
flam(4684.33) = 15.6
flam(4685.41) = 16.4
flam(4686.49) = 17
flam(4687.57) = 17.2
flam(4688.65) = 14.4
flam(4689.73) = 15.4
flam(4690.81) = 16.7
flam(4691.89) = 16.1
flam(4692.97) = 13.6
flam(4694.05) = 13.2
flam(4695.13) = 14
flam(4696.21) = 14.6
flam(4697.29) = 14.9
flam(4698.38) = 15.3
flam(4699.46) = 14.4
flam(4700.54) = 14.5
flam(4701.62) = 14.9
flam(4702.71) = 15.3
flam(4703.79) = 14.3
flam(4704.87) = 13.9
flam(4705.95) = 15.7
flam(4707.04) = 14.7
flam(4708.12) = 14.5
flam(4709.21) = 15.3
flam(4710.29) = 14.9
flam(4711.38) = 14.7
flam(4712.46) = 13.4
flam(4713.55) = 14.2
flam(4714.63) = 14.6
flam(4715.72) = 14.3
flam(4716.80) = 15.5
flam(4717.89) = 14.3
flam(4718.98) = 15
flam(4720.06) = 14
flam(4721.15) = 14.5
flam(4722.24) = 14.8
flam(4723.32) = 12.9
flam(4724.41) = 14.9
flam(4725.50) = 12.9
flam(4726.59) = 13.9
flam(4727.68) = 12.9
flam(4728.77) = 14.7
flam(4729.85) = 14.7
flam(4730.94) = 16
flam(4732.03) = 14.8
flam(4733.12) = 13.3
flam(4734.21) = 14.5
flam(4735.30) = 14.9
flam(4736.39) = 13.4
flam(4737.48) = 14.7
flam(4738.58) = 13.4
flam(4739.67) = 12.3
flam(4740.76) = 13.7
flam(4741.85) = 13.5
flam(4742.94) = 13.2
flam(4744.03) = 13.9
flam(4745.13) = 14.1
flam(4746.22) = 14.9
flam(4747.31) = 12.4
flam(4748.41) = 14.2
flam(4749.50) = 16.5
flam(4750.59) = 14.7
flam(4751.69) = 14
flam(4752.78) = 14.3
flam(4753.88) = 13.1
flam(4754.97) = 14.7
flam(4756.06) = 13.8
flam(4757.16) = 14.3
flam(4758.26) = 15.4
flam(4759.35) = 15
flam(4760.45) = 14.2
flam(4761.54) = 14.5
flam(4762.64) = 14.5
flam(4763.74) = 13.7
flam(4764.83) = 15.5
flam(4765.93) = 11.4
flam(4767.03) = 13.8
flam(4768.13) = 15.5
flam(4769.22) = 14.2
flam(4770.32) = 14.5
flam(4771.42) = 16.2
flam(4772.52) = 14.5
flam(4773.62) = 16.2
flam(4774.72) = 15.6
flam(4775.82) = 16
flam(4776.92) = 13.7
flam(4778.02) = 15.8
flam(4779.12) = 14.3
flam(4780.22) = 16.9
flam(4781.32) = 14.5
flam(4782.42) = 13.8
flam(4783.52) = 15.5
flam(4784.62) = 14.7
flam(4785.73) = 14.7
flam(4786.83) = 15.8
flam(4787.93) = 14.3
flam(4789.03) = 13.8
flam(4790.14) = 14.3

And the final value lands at -3.54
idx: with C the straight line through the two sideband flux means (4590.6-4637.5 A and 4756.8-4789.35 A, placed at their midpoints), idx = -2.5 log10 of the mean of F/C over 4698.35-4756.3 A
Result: 0.04 mag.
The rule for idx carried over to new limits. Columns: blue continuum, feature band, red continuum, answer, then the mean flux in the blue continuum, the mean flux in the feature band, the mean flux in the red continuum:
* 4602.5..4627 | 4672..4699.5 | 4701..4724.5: -0.05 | 14.7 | 15.3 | 14.6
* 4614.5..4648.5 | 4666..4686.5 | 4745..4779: -0.06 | 14.8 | 15.5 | 14.6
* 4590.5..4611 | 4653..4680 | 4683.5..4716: -0.02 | 15.7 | 15.4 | 14.9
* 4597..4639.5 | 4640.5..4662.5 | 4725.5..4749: -0.01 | 15.1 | 14.9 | 14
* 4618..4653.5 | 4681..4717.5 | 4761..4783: -0.01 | 14.9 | 14.9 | 14.8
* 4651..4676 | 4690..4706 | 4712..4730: -0.01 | 15.4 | 14.7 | 14.2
